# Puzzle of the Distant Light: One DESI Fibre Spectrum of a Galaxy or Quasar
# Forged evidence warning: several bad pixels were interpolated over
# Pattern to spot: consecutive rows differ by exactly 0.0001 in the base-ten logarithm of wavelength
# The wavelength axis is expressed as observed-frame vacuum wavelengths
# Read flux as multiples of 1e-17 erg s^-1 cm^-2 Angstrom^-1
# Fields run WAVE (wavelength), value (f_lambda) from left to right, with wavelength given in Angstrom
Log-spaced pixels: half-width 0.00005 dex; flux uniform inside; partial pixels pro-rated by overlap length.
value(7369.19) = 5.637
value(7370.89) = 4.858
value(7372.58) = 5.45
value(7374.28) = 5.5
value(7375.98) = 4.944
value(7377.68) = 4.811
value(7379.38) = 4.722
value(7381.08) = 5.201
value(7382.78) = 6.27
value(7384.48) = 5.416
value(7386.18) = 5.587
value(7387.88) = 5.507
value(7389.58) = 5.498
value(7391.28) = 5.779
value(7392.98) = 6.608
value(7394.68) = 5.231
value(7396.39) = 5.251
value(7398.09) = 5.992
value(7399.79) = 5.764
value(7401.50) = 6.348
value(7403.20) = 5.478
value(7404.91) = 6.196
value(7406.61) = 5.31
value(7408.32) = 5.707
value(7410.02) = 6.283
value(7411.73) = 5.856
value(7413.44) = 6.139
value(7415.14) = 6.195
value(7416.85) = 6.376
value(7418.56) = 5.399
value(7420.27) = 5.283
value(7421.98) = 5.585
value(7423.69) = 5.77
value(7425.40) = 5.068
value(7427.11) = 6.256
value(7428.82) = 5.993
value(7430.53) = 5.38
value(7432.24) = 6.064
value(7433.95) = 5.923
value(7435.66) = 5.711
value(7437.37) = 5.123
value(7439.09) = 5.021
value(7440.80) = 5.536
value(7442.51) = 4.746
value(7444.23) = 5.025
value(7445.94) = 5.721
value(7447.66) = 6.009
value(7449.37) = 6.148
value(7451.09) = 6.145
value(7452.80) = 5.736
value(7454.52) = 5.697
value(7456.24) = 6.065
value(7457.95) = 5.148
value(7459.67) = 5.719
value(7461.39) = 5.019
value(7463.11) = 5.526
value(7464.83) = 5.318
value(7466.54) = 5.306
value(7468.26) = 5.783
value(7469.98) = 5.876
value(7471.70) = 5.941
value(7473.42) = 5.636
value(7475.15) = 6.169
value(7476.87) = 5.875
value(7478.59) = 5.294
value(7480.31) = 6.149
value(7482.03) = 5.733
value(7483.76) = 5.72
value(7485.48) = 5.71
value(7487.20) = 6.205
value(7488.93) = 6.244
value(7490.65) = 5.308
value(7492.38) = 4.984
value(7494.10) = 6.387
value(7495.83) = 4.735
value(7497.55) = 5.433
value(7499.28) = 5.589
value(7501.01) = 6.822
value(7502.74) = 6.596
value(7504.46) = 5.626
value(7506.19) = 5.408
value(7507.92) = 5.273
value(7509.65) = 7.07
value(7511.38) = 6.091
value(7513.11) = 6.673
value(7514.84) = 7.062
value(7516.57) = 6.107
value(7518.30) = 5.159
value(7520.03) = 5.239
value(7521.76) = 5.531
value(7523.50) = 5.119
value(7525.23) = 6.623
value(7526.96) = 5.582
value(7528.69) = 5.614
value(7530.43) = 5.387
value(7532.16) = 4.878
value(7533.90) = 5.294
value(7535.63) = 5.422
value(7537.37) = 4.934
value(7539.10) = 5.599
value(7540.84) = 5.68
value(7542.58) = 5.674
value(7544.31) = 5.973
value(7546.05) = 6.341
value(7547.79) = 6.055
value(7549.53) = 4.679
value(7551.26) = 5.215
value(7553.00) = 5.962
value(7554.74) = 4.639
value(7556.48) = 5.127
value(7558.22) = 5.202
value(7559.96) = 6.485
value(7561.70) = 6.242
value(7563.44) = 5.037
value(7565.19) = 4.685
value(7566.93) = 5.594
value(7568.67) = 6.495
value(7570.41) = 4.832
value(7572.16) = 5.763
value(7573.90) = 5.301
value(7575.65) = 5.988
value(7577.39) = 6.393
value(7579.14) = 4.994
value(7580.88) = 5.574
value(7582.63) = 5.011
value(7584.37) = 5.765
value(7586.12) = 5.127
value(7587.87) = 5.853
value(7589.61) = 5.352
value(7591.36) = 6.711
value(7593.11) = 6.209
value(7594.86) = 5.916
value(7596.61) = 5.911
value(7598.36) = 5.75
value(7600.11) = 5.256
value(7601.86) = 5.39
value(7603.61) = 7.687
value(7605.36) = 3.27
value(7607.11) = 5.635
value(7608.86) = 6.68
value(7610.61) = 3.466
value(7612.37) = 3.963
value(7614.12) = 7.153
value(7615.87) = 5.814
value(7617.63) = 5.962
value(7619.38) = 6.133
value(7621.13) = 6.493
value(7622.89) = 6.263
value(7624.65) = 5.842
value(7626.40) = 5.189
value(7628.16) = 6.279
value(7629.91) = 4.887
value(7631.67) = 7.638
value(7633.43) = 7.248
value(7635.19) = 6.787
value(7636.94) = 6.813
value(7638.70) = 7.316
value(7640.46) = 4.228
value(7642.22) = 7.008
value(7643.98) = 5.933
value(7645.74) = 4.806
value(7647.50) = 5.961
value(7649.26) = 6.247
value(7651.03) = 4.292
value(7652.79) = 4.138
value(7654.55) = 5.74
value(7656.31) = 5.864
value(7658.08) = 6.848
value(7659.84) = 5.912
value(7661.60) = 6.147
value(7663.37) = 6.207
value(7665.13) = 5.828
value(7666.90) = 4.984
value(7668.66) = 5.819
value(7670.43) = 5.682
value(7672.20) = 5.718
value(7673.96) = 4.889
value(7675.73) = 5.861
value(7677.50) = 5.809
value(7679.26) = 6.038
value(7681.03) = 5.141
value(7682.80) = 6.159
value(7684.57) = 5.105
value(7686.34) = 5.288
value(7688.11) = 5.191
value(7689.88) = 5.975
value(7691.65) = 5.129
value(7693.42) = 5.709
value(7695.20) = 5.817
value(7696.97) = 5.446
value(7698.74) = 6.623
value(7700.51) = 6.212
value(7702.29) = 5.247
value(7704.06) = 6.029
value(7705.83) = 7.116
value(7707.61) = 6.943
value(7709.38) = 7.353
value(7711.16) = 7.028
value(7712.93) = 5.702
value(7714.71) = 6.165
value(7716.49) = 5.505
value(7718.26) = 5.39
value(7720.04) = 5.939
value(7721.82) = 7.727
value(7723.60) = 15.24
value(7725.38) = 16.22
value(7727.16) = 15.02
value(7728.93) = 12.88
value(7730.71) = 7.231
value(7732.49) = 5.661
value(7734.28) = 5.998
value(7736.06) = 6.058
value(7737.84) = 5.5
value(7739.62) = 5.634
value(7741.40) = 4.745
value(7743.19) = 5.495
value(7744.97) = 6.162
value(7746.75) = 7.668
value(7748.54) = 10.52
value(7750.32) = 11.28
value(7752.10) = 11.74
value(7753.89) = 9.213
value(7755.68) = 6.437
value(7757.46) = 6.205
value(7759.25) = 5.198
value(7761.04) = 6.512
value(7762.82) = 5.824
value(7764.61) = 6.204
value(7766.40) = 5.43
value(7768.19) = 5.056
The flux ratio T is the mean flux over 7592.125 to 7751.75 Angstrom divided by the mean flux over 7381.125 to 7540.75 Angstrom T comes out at 1.1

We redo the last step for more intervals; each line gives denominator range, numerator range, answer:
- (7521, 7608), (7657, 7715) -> 1.06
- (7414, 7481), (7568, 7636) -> 1.02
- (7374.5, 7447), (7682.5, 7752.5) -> 1.29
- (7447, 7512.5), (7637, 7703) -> 0.99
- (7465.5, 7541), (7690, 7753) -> 1.31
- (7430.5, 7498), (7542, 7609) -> 1.00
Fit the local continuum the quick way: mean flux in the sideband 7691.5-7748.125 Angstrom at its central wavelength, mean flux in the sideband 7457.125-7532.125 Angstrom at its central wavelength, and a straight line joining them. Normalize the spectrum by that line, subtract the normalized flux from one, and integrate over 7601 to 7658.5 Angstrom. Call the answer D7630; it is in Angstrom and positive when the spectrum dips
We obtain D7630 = 7.1 Angstrom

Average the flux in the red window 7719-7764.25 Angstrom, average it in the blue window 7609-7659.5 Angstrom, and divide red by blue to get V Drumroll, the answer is 1.40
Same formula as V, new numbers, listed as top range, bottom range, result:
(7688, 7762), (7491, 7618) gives 1.31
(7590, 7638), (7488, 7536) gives 1.03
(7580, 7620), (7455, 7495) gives 0.99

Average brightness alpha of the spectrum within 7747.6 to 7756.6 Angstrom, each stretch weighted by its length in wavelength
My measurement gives 9.81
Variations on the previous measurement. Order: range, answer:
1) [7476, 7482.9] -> 5.76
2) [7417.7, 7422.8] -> 5.42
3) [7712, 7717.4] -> 5.81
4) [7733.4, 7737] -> 6.02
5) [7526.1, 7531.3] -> 5.53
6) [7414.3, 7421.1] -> 5.81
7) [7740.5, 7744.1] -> 5.13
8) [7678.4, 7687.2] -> 5.54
